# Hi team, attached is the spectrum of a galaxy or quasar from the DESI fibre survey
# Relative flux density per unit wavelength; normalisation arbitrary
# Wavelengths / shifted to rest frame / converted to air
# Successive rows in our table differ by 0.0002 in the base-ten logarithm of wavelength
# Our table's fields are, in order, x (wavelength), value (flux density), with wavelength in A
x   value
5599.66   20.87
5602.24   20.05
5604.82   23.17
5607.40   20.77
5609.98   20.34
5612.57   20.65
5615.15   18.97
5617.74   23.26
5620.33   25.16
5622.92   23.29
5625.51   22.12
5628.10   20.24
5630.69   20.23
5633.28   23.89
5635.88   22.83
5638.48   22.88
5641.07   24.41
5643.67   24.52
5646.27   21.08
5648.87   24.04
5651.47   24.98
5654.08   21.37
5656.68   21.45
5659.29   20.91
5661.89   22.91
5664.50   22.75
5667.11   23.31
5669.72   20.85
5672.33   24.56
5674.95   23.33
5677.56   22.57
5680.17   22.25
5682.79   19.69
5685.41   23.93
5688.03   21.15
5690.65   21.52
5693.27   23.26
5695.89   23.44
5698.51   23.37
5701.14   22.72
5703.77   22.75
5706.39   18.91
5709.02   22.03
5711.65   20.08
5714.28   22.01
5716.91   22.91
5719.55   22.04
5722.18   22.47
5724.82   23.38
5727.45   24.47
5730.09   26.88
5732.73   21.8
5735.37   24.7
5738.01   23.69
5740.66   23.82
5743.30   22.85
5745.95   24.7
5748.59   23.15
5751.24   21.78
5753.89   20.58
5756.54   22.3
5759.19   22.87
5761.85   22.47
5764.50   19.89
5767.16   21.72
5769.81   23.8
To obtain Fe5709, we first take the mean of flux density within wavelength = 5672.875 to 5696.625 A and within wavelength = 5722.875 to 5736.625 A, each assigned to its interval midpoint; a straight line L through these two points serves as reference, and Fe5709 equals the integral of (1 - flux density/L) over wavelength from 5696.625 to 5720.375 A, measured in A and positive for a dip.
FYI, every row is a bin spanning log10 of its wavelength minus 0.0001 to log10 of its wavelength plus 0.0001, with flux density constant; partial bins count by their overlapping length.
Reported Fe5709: 1.4 A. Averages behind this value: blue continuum 22.4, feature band 21.9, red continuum 24.2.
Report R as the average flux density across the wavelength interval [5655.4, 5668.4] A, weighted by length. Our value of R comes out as 22.3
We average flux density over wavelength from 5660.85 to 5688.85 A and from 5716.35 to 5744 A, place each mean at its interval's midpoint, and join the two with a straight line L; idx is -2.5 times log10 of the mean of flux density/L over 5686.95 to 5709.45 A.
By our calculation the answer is 0.04 mag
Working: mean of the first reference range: 22.5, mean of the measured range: 22.1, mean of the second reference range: 23.6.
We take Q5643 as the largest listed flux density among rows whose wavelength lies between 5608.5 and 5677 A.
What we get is 25.16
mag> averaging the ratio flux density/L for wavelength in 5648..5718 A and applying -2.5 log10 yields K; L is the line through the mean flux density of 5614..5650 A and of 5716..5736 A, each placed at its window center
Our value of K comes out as 0.04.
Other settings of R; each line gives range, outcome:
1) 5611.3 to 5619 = 21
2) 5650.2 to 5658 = 22.6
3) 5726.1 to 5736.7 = 24.5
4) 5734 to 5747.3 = 23.9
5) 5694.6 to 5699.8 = 23.4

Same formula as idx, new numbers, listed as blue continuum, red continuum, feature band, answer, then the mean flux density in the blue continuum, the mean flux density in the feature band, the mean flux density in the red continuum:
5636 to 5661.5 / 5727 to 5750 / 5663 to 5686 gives 0.030 mag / 22.9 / 22.5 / 24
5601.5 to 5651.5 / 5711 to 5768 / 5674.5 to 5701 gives 0.006 mag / 22.3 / 22.4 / 22.8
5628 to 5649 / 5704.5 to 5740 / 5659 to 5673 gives 0.008 mag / 22.7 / 22.6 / 22.7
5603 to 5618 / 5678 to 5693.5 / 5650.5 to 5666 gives -0.038 mag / 21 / 22.3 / 21.9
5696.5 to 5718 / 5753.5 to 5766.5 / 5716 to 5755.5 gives -0.072 mag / 21.9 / 23.3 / 21.7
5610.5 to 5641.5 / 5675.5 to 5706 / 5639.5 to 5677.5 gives -0.029 mag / 22.2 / 22.9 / 22.3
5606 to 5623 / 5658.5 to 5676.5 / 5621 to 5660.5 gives -0.020 mag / 21.7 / 22.6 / 22.7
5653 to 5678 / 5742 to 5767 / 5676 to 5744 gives -0.015 mag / 22.4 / 22.6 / 22.3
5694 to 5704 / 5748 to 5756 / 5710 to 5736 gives -0.026 mag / 23.1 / 23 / 21.8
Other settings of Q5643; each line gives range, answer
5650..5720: 24.98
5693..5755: 26.88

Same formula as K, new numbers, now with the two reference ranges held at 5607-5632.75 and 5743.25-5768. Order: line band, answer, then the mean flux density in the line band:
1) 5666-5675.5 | -0.06 mag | 23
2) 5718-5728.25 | -0.05 mag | 23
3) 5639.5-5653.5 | -0.09 mag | 23.7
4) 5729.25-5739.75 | -0.09 mag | 24.1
